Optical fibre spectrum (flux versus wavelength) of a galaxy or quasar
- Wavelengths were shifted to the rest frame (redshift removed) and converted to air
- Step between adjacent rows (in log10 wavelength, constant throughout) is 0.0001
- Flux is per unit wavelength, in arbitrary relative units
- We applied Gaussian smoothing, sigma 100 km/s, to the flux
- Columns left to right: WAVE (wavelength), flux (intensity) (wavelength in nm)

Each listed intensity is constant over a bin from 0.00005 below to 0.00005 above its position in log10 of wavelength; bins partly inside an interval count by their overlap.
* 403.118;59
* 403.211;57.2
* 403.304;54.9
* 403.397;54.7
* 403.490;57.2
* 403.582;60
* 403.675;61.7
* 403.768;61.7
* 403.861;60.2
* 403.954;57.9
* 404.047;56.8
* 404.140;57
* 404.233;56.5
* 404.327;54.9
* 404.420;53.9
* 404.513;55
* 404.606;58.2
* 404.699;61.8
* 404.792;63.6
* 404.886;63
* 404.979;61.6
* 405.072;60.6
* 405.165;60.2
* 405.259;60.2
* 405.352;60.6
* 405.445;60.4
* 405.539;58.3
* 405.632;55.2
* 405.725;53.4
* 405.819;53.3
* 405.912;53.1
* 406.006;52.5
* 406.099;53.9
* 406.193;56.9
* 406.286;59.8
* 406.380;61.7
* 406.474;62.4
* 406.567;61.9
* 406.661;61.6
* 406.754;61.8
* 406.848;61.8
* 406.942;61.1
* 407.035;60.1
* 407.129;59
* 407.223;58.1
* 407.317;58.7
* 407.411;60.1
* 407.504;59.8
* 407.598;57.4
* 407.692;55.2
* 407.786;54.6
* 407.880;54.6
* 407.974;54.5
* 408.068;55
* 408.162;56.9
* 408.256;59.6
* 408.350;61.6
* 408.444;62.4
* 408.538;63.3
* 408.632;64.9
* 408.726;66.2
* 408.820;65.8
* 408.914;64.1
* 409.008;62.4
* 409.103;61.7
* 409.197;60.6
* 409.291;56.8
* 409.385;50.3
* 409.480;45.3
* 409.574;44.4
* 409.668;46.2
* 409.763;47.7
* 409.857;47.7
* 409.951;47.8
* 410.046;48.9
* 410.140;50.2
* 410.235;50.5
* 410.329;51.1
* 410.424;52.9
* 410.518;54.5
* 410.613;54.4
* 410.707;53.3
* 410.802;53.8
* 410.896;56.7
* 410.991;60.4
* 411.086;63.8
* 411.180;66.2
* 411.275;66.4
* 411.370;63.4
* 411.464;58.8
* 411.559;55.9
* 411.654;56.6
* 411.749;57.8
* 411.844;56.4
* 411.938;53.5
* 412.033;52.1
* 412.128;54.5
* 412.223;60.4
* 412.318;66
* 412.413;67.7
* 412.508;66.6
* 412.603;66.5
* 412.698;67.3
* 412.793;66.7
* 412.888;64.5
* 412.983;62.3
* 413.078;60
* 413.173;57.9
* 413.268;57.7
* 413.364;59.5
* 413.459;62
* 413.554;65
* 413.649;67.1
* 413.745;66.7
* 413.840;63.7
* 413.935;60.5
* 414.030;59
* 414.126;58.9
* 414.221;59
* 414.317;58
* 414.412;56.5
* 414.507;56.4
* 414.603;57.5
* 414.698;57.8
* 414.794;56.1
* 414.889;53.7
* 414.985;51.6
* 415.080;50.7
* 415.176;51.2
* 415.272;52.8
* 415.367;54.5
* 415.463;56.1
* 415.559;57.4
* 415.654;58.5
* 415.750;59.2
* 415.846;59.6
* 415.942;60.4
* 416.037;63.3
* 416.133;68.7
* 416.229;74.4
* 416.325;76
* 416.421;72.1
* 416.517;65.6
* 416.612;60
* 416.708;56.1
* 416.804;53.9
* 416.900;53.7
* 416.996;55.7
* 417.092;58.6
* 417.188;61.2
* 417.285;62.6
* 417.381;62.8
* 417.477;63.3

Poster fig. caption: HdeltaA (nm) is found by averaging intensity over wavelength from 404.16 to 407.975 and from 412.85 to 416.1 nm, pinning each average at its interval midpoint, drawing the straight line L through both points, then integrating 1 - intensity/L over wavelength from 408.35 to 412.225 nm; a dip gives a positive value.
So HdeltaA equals 0.14 nm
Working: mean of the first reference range 58.4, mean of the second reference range 58.7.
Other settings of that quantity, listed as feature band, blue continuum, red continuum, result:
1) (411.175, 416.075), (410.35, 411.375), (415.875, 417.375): 0.07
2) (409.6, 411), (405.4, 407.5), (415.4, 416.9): 0.20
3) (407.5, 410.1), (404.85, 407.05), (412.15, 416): 0.13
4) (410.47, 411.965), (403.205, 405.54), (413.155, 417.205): 0.03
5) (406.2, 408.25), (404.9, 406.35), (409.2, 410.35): -0.17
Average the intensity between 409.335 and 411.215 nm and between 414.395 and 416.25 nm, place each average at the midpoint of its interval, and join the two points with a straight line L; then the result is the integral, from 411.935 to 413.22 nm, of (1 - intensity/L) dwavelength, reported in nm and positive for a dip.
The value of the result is -0.18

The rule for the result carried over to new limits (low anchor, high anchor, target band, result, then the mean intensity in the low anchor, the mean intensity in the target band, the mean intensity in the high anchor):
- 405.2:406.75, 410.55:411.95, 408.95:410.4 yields 0.17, 58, 51.5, 58.6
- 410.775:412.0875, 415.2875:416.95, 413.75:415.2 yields 0.08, 58.8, 57.1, 61.6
